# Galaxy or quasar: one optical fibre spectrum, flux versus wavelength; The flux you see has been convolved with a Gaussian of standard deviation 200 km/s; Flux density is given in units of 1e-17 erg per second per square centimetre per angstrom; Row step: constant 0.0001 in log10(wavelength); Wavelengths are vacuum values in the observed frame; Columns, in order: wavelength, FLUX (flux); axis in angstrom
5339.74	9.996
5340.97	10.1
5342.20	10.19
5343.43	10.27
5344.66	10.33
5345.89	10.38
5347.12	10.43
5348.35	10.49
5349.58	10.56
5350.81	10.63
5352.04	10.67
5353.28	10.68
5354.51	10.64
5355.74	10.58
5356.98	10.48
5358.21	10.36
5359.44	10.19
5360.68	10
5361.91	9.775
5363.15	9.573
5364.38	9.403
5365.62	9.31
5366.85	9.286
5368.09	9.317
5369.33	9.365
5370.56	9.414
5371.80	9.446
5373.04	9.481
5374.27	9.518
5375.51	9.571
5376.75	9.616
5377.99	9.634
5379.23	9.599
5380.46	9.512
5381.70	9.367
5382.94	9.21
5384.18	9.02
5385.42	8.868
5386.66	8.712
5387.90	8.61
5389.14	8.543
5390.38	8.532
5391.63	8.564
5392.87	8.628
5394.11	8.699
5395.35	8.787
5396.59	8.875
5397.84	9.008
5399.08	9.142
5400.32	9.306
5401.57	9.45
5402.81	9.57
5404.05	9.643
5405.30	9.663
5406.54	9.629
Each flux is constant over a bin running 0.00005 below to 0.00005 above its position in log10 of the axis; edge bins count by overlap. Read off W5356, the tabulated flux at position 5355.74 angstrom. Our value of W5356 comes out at 10.58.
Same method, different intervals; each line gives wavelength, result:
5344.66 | 10.33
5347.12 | 10.43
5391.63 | 8.564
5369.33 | 9.365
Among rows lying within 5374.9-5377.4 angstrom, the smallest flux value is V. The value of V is 9.571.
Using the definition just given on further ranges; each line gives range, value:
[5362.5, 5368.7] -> 9.286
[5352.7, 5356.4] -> 10.58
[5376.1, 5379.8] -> 9.599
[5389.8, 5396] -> 8.532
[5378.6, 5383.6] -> 9.21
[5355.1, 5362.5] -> 9.775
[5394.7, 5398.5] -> 8.787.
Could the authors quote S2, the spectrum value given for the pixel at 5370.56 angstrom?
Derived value 9.414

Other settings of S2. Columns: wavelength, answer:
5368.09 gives 9.317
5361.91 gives 9.775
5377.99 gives 9.634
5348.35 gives 10.49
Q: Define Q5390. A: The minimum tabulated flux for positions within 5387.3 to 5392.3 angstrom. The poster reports 8.532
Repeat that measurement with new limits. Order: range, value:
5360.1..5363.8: 9.573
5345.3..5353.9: 10.38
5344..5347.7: 10.33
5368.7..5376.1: 9.365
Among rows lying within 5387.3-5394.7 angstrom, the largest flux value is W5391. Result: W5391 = 8.699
